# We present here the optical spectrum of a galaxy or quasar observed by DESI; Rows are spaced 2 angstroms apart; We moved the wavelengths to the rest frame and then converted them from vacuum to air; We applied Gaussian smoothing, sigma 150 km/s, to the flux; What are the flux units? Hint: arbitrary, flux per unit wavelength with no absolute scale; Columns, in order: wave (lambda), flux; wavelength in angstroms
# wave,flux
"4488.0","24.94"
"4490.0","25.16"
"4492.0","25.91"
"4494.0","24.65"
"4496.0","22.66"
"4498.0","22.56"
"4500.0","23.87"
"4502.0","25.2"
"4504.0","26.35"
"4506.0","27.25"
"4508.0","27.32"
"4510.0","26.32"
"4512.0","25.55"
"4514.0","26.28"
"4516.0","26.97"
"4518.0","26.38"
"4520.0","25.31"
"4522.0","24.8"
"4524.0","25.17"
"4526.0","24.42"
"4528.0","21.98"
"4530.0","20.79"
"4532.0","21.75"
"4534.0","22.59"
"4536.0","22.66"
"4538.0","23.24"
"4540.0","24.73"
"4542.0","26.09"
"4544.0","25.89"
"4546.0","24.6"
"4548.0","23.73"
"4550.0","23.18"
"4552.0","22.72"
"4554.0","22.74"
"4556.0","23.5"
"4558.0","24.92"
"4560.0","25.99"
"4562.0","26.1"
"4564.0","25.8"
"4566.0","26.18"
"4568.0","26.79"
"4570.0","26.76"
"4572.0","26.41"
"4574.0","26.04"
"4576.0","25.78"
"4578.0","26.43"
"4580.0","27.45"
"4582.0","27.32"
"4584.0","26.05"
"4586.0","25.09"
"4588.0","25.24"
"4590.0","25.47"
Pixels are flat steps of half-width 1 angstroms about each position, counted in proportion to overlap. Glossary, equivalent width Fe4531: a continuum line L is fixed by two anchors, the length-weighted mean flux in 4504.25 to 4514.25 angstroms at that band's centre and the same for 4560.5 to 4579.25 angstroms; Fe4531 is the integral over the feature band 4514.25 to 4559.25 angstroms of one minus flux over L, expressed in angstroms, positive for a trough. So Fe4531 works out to 4.0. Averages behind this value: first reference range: 26.5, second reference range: 26.3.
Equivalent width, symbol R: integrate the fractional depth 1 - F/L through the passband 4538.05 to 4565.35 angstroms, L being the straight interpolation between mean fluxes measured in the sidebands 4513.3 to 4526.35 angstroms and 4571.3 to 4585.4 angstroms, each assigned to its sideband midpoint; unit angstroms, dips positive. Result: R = 1.58 angstroms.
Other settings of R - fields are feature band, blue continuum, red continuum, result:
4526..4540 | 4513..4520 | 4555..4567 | 1.9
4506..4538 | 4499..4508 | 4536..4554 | 0.6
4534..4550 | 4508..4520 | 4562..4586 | 1.3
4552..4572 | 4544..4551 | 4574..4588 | -0.2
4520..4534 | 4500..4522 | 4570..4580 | 1.6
